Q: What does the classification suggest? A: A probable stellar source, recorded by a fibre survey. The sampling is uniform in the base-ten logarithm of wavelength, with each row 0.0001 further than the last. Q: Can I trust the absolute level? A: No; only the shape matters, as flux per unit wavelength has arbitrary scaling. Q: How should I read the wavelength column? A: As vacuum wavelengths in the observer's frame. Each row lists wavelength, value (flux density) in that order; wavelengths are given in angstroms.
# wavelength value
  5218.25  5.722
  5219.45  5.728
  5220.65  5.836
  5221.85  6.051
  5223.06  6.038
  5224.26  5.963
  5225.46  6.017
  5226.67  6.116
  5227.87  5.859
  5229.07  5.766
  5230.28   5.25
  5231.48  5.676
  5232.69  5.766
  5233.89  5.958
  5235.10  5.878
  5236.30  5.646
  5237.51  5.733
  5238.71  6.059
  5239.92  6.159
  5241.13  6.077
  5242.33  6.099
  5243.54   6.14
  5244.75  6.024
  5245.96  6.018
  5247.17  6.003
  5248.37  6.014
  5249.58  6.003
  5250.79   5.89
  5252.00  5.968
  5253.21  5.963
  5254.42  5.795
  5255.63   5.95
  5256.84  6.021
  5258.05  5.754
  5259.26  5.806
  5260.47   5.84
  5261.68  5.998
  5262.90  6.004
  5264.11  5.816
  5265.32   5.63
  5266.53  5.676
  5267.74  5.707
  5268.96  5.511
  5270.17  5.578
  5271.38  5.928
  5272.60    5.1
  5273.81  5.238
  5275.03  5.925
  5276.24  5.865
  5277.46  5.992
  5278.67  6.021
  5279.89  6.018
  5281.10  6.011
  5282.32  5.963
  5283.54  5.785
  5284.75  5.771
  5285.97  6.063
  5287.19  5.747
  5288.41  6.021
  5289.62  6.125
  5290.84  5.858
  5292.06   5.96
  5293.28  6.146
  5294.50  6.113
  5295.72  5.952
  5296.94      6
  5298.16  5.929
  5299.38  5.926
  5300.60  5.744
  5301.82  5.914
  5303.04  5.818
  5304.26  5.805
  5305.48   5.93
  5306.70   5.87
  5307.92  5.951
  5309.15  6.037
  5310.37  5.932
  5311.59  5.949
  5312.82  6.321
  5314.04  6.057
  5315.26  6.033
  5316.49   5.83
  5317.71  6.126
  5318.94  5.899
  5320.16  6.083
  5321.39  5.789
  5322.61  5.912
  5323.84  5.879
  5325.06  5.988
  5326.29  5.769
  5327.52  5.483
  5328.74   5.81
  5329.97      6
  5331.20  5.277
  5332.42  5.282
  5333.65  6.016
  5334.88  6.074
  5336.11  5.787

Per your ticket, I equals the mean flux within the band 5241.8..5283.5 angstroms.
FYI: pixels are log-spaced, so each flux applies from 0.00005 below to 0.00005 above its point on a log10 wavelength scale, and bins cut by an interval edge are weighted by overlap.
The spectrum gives 5.86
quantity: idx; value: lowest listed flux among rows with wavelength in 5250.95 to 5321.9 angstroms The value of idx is 5.1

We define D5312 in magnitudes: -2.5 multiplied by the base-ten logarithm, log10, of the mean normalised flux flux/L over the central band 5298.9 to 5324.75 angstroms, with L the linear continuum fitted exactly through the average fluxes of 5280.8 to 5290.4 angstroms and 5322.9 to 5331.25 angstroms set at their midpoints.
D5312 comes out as -0.02 mag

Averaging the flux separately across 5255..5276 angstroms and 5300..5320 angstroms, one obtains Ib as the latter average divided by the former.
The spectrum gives 1.0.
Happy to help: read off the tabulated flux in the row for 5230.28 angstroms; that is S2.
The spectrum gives 5.25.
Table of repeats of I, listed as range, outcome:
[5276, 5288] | 5.92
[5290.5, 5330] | 5.93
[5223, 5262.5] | 5.92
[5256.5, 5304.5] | 5.85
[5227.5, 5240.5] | 5.79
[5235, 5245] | 5.98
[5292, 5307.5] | 5.93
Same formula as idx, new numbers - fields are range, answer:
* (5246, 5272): 5.511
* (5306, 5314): 5.87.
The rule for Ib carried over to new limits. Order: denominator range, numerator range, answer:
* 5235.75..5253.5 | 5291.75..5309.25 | 0.99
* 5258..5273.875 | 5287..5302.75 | 1.05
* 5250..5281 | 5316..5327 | 1.02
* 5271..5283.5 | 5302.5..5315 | 1.03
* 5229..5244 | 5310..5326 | 1.02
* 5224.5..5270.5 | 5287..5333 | 1.00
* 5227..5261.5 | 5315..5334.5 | 0.99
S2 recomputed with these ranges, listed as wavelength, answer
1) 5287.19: 5.747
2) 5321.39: 5.789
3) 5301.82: 5.914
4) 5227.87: 5.859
